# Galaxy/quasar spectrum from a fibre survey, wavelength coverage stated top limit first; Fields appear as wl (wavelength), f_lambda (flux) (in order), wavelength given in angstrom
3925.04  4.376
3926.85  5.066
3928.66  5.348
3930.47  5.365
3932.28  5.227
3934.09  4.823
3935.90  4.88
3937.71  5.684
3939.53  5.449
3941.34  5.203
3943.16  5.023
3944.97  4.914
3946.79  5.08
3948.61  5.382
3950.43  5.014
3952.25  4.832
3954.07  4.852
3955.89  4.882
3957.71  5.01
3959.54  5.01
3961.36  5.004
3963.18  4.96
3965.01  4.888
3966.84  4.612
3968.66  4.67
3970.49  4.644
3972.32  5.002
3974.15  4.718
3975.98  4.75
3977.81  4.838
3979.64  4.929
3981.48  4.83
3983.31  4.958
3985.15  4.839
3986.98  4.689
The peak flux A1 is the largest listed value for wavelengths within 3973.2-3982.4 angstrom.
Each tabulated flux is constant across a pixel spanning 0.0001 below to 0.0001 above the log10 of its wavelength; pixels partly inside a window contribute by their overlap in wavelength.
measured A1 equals 4.929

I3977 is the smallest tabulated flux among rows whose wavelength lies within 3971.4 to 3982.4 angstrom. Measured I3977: 4.718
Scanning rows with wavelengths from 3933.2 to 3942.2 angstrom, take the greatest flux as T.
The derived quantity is 5.684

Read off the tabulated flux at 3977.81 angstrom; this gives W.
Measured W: 4.838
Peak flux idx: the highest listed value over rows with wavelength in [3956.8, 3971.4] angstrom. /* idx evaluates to 5.01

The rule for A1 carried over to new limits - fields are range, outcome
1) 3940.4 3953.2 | 5.382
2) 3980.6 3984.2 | 4.958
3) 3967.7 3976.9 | 5.002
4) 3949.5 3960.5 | 5.014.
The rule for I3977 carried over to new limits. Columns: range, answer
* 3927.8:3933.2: 5.227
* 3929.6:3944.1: 4.823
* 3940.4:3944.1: 5.023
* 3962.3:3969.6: 4.612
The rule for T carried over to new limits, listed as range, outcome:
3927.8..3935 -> 5.365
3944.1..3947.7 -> 5.08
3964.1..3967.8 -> 4.888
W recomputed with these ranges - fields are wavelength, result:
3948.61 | 5.382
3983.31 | 4.958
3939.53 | 5.449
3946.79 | 5.08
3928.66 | 5.348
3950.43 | 5.014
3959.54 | 5.01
